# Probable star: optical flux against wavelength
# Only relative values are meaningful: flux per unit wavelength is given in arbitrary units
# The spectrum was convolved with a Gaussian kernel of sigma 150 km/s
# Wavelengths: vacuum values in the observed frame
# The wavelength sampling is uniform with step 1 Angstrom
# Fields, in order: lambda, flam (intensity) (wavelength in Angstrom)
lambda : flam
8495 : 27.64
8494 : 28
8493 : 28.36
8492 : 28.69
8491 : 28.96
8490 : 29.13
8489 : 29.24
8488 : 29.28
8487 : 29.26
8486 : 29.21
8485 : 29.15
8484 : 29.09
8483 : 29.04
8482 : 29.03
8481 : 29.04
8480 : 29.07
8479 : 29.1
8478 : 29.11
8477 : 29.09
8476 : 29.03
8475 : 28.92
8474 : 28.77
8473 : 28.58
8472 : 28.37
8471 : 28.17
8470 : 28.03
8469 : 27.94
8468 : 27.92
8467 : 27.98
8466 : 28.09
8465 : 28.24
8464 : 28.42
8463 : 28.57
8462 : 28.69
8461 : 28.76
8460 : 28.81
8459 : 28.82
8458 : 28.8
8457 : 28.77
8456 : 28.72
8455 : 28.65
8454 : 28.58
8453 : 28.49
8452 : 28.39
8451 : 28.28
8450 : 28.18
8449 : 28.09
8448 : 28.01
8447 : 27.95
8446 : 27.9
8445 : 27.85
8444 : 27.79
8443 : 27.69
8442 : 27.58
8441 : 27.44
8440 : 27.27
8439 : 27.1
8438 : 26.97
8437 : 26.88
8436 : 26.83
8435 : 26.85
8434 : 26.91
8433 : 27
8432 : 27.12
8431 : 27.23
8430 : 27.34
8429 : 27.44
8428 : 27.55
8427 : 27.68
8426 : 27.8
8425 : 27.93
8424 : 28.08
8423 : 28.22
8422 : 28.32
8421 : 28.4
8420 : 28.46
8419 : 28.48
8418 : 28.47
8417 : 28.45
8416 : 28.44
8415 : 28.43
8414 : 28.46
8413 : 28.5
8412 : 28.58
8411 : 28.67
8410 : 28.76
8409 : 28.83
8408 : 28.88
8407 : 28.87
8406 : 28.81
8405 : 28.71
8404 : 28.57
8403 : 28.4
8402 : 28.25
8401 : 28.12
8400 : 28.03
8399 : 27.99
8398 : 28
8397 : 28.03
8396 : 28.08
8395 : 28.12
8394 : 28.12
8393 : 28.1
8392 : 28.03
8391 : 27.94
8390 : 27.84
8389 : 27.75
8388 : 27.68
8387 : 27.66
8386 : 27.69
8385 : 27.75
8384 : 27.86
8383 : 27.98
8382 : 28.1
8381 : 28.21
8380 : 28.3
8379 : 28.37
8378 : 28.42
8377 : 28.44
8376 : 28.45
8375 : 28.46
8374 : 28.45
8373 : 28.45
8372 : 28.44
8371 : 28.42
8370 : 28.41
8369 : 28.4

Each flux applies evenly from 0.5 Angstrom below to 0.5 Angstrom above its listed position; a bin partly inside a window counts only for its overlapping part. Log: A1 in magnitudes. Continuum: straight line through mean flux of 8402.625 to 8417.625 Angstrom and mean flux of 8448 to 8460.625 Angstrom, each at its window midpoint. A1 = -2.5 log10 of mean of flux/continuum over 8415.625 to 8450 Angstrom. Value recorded 0.03 mag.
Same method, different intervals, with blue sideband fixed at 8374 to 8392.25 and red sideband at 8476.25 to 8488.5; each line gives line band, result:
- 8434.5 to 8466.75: 0.03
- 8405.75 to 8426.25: 0.00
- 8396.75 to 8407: 0.00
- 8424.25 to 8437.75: 0.05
